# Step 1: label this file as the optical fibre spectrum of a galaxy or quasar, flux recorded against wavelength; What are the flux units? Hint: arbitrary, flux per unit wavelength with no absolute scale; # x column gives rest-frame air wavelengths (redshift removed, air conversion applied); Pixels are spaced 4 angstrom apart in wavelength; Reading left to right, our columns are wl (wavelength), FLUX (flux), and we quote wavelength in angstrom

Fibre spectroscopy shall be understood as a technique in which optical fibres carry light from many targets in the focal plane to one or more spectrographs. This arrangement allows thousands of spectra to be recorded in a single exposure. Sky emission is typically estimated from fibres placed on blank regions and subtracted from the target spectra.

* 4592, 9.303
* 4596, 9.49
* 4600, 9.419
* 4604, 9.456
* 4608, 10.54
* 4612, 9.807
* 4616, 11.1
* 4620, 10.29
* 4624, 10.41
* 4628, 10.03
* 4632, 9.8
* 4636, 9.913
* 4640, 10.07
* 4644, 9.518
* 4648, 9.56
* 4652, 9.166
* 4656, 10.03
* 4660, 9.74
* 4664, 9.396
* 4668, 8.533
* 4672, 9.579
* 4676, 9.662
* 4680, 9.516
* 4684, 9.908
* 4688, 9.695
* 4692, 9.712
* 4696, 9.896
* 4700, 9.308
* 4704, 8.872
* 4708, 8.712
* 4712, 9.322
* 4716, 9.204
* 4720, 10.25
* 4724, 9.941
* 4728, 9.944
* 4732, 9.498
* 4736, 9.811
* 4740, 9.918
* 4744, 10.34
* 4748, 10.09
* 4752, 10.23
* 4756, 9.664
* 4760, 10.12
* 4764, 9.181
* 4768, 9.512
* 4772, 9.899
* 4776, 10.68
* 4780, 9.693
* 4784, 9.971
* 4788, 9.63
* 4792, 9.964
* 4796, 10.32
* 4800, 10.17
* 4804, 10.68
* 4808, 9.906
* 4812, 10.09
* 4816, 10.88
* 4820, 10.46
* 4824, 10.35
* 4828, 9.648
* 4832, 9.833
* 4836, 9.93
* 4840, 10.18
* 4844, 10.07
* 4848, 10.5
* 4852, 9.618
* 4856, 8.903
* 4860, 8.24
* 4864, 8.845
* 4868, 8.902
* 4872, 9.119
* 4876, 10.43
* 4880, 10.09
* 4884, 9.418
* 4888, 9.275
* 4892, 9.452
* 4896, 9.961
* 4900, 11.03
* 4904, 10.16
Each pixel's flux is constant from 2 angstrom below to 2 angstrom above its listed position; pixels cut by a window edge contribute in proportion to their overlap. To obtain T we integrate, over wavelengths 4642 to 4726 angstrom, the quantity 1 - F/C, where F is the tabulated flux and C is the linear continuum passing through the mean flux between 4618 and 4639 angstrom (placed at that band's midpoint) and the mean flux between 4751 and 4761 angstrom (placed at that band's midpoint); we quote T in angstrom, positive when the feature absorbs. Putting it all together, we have 4.5 angstrom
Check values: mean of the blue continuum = 10.1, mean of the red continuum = 9.97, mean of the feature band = 9.5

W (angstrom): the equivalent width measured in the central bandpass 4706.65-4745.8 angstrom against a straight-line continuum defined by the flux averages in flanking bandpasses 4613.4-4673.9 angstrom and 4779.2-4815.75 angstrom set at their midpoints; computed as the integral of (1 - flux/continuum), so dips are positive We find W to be 1.0 angstrom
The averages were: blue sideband 9.81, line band 9.71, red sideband 10.1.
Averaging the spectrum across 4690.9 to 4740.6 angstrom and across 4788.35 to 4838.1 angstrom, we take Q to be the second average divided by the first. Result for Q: 1.1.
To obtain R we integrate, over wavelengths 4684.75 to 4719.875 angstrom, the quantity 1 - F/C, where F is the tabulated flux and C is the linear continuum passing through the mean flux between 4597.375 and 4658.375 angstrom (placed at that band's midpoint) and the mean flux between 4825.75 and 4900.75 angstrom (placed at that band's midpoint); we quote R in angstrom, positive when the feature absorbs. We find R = 1.5 angstrom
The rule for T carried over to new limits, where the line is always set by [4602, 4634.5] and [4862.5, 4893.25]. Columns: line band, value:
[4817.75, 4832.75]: -0.79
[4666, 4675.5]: 0.83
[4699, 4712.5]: 1.26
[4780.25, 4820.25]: -2.10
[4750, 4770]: 0.08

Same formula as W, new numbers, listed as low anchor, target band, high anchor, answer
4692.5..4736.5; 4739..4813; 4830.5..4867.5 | -3.7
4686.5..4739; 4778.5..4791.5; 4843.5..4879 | -0.4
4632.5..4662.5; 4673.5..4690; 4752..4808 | 0.1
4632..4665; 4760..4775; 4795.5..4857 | 0.4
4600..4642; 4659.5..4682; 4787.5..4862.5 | 1.5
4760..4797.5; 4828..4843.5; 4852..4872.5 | -1.3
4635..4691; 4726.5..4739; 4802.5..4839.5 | 0.1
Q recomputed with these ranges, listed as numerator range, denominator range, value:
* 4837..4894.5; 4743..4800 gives 0.96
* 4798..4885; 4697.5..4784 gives 1.01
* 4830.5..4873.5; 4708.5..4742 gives 0.98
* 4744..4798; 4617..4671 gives 1.02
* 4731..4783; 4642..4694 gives 1.04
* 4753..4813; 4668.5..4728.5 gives 1.05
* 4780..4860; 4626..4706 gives 1.04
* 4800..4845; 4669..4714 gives 1.08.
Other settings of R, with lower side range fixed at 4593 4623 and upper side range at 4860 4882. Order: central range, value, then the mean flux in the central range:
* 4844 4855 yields -0.6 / 9.96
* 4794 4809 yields -1.2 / 10.3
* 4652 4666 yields 0.3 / 9.64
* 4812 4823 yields -1.2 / 10.5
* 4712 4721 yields 0.1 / 9.58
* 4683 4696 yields 0.0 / 9.78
